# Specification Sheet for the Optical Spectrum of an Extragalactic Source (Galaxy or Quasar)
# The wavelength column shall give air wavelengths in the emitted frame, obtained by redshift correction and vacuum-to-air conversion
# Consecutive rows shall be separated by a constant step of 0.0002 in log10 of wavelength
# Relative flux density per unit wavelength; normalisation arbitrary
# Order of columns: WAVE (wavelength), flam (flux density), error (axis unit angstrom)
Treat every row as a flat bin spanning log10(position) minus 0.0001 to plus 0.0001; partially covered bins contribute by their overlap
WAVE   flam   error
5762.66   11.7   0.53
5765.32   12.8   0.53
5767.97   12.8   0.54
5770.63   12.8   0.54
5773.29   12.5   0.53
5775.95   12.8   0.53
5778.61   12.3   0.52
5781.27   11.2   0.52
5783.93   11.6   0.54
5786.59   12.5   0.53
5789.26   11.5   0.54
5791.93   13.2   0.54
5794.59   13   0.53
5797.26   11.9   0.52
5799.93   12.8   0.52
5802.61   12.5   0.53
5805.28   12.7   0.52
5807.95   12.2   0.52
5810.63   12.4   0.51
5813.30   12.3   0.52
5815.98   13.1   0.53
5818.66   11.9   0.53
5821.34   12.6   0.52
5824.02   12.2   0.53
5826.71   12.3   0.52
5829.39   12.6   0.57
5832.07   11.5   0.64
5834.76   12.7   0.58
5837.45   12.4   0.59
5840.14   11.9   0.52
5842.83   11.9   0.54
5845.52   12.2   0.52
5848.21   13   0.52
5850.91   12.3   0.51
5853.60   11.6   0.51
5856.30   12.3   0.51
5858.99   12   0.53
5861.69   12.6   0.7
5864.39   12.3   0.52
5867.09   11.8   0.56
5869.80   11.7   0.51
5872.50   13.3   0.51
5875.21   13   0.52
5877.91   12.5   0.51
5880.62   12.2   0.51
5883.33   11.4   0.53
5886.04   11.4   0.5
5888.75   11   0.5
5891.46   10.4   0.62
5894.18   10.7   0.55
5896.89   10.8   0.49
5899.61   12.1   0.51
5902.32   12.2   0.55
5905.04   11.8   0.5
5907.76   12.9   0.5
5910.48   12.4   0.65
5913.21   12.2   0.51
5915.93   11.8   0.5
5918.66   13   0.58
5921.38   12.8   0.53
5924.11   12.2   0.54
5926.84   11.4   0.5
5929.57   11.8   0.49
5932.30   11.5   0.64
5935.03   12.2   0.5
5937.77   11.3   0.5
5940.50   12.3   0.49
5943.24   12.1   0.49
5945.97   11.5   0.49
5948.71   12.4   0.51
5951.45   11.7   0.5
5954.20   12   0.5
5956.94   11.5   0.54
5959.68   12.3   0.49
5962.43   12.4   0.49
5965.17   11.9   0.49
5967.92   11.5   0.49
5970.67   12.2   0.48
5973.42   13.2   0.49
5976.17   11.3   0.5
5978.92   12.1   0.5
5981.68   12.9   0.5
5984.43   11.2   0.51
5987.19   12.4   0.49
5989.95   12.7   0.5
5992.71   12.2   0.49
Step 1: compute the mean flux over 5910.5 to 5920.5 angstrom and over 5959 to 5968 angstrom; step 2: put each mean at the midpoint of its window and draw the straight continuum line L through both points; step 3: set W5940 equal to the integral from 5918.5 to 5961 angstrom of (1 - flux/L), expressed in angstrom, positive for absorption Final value 0.86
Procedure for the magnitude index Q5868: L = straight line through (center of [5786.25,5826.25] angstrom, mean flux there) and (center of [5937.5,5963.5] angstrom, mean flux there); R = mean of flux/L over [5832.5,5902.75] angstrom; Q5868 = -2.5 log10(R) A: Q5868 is 0.02 mag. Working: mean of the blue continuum 12.4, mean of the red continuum 12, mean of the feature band 12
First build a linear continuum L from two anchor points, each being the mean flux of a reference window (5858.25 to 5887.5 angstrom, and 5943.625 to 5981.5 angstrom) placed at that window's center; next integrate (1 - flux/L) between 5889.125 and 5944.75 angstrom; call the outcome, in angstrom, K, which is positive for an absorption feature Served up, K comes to 1.1 angstrom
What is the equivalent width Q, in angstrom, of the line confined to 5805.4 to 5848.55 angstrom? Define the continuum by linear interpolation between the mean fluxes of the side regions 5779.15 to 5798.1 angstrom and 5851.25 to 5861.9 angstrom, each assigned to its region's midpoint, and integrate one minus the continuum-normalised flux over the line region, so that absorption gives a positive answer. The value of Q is -0.7 angstrom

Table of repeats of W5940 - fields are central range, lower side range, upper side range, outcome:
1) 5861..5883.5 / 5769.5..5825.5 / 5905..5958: -0.29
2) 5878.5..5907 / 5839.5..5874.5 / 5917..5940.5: 1.60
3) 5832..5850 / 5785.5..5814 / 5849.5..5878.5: 0.11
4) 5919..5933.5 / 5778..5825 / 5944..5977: 0.07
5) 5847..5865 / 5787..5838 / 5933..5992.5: 0.02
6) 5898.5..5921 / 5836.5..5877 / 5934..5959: -0.50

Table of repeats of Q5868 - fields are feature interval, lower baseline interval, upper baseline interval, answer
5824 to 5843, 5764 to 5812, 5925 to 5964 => 0.01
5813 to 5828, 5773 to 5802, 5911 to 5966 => -0.01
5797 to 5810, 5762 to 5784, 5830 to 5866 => -0.02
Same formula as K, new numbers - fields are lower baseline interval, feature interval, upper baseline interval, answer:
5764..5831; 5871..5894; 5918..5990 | 0.72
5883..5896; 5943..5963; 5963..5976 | -0.13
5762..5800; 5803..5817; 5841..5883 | -0.22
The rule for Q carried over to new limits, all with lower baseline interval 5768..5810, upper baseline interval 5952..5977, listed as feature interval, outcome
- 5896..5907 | 0.30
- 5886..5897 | 1.24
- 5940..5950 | 0.02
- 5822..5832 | 0.03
